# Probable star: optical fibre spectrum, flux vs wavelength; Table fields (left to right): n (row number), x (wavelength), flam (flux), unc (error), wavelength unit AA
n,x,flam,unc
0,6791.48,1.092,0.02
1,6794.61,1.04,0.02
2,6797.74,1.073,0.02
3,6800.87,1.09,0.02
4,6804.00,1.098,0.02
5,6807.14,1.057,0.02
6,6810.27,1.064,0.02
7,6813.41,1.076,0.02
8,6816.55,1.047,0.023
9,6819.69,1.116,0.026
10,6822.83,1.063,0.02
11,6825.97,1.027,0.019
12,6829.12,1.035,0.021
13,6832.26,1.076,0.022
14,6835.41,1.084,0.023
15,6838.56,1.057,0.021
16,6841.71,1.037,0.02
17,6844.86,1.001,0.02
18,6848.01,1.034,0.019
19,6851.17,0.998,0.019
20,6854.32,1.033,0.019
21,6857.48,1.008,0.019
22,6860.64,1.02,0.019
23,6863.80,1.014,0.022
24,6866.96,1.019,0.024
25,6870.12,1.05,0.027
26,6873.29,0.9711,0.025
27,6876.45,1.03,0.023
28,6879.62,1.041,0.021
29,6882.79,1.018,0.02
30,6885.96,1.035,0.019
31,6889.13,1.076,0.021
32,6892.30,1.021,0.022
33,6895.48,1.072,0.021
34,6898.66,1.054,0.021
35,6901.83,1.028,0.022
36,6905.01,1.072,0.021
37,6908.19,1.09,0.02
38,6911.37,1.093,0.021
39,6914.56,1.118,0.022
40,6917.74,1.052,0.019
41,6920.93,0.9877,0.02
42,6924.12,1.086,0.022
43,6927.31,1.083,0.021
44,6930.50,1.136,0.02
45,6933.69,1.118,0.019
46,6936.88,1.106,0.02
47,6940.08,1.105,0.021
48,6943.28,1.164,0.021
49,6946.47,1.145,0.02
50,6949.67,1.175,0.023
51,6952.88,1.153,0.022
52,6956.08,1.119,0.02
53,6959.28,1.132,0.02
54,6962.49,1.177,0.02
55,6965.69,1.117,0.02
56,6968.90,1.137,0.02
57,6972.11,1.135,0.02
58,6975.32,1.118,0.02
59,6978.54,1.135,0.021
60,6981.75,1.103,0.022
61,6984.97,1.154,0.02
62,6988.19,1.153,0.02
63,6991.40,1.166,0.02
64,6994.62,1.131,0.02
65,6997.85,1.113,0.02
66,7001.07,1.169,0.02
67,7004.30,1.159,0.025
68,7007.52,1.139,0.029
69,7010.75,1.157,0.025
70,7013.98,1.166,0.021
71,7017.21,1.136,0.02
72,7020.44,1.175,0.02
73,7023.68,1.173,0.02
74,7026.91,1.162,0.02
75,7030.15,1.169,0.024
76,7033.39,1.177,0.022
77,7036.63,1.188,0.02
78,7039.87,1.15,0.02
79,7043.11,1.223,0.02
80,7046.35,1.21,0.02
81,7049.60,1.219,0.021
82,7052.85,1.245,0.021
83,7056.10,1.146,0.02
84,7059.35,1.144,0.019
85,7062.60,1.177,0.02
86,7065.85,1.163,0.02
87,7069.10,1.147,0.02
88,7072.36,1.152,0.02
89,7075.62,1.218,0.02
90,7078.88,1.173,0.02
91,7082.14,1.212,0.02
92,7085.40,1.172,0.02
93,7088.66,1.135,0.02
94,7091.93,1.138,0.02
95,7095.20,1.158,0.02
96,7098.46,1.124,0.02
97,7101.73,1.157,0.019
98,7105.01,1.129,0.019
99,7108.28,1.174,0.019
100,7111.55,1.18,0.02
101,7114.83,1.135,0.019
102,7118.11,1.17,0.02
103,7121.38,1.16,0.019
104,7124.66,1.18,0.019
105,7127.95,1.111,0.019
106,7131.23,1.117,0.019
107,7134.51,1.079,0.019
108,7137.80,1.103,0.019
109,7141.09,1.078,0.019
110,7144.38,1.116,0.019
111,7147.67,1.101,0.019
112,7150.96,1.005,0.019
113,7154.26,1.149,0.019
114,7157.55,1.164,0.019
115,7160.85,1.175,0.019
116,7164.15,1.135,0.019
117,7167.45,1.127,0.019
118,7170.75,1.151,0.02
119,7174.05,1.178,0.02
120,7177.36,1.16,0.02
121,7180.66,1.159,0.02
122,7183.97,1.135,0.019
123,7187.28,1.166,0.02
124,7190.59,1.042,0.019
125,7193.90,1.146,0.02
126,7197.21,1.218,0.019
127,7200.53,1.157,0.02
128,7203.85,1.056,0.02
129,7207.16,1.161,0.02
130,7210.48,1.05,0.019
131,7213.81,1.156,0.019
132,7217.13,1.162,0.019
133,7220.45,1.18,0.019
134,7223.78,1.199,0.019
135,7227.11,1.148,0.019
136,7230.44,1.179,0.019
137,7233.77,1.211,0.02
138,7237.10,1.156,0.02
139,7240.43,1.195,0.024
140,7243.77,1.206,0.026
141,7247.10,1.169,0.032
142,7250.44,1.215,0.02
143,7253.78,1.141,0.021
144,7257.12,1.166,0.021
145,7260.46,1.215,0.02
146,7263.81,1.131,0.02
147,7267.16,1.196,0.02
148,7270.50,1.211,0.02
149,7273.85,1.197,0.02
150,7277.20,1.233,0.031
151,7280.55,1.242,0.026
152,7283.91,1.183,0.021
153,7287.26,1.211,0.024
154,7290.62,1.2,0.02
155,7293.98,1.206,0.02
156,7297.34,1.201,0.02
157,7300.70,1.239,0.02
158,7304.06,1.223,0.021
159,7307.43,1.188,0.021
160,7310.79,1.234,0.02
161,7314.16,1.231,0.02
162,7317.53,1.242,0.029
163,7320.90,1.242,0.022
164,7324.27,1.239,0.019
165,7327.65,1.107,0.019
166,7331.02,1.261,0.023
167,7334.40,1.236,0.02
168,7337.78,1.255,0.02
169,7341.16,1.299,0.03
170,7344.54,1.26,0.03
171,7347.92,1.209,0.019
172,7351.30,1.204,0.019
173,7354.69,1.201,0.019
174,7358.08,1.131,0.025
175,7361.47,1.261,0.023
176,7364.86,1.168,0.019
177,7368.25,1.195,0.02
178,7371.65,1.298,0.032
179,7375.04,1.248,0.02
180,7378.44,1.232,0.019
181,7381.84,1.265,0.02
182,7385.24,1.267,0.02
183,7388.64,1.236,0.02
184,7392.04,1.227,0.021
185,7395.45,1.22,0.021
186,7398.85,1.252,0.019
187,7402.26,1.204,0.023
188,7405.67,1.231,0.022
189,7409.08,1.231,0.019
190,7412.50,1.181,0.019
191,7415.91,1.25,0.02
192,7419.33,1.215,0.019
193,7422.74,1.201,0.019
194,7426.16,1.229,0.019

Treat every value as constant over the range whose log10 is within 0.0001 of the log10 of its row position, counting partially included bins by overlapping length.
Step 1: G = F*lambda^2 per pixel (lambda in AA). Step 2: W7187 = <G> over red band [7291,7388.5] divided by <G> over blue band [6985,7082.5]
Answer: 1.1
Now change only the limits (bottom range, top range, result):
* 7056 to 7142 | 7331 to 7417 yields 1.15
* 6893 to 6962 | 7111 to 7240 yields 1.11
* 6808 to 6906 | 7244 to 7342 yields 1.31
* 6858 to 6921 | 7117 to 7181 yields 1.17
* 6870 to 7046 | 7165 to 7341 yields 1.15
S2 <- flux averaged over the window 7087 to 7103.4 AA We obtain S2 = 1.14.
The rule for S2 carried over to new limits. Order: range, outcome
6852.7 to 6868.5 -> 1.02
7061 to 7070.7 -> 1.16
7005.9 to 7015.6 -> 1.15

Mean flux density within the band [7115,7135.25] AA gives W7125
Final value 1.14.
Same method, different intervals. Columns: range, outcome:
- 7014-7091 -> 1.18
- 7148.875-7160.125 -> 1.11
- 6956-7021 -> 1.14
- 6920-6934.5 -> 1.08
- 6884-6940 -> 1.07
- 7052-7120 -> 1.16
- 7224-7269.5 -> 1.18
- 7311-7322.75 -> 1.24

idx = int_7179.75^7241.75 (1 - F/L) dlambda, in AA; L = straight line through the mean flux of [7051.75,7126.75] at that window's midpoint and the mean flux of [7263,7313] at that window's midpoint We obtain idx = 2.1 AA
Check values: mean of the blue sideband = 1.16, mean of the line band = 1.15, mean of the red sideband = 1.21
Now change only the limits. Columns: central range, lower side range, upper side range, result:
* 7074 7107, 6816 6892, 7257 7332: -1.0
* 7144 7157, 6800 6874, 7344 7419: 0.6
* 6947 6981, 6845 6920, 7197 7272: -2.2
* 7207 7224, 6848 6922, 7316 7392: 0.4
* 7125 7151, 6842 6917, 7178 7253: 0.7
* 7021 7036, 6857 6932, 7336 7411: -1.0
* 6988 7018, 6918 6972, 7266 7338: -0.4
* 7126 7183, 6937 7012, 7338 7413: 2.7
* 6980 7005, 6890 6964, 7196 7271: -0.7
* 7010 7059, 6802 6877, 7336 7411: -3.0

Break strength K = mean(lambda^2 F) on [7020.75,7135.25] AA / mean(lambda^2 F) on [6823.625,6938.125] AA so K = 1.17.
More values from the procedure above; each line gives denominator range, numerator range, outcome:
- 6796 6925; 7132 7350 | 1.25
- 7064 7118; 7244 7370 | 1.11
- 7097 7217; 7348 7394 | 1.15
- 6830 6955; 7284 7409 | 1.31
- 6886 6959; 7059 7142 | 1.11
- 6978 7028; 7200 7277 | 1.09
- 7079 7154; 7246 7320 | 1.11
